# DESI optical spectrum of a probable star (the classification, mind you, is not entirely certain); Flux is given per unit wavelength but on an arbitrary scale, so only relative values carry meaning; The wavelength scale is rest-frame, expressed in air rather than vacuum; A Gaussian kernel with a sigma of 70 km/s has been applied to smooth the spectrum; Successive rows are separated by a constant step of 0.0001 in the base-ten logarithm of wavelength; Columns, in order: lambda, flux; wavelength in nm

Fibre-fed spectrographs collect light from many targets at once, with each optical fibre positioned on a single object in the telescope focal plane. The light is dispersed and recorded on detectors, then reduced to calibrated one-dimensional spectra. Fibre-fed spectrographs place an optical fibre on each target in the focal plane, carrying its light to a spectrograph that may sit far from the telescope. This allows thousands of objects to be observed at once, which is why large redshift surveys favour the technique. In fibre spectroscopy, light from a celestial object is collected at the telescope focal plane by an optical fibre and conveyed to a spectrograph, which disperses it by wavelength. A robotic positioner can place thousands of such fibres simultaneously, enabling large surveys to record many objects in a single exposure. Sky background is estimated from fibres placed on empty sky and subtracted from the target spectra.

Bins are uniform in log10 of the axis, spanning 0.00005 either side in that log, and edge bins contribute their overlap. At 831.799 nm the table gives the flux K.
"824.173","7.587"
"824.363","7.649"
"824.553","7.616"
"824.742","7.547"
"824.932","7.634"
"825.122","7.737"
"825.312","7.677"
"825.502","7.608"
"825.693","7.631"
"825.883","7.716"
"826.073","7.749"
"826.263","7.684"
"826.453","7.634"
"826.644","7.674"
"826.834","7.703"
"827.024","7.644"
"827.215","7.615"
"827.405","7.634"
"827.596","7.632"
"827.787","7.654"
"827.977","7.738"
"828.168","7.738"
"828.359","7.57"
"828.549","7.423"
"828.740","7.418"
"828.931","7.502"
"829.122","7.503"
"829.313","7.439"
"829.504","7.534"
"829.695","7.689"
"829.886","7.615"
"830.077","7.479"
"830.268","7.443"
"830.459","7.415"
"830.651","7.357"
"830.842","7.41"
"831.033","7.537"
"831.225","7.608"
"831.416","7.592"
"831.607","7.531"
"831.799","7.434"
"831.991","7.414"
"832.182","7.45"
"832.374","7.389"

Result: 7.434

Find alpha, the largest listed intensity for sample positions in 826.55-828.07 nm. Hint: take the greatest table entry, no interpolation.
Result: 7.738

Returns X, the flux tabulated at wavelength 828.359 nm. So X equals 7.57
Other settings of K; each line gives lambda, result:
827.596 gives 7.632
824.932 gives 7.634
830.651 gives 7.357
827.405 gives 7.634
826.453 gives 7.634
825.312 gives 7.677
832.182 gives 7.45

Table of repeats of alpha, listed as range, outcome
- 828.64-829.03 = 7.502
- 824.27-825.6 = 7.737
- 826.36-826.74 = 7.674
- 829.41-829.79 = 7.689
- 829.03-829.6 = 7.534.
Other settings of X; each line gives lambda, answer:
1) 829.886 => 7.615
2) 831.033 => 7.537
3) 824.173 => 7.587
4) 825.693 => 7.631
